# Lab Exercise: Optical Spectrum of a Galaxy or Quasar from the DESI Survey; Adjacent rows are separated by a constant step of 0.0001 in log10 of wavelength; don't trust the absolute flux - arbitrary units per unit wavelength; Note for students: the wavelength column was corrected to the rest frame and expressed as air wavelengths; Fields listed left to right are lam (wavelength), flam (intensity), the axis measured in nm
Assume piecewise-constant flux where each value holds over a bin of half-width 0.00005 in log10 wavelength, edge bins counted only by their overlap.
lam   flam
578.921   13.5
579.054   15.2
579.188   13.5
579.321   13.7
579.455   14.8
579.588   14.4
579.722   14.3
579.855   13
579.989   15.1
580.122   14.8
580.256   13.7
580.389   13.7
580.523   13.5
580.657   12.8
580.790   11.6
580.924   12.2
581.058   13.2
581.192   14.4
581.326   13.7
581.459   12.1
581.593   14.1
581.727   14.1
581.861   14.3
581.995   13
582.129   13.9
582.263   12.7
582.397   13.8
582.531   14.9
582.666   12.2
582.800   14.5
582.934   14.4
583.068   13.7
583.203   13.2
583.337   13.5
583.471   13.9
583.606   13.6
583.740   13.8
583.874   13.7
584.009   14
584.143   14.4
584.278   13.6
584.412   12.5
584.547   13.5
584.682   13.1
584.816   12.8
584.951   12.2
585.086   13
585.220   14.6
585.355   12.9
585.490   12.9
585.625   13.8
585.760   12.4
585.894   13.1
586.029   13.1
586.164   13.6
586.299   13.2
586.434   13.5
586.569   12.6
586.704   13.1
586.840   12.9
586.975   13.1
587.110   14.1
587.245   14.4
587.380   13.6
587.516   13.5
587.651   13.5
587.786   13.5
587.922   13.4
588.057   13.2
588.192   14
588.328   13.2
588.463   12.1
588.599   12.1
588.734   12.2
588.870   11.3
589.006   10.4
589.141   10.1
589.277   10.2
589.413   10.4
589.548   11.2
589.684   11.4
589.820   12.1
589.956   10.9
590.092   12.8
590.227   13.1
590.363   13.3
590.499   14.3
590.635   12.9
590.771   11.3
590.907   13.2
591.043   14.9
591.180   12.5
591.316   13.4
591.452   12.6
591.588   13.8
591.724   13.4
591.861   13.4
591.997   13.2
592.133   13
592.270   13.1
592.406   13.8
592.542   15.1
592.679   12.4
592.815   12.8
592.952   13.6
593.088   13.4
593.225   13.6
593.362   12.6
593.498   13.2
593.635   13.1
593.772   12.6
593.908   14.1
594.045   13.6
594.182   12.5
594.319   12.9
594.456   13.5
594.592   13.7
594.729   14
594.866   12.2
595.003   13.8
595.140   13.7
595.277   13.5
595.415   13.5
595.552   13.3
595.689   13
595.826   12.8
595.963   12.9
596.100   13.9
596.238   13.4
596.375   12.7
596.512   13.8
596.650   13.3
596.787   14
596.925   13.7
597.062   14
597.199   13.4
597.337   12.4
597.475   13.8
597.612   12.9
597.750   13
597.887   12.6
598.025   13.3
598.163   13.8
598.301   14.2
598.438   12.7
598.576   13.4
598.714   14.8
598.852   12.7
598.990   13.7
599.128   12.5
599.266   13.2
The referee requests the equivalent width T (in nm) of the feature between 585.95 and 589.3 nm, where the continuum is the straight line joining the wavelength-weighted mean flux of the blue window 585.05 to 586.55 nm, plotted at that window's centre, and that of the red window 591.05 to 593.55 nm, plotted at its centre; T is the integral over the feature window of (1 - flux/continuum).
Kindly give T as 0.114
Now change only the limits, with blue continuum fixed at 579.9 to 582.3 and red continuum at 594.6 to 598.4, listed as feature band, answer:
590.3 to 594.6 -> 0.04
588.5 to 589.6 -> 0.20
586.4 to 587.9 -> 0.00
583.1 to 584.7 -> -0.01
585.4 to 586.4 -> 0.02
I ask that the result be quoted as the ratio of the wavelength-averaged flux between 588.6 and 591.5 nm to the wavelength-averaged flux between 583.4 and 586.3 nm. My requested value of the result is 0.91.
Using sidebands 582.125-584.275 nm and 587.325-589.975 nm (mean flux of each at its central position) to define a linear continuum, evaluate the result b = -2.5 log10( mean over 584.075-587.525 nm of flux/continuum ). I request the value -0.03 mag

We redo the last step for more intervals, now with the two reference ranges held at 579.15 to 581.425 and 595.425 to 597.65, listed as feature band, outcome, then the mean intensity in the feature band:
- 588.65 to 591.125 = 0.125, 12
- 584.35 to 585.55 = 0.042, 13.1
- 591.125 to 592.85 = 0.012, 13.3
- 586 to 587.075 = 0.030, 13.2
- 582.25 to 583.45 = -0.008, 13.7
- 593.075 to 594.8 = 0.009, 13.3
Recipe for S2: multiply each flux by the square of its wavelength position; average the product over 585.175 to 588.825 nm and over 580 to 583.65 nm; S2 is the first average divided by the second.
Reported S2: 0.99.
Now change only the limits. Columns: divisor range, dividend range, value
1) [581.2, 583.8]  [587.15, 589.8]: 0.92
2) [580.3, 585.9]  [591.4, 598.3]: 1.03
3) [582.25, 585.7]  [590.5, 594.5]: 1.01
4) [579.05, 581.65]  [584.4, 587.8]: 0.99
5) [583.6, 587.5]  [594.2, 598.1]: 1.03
